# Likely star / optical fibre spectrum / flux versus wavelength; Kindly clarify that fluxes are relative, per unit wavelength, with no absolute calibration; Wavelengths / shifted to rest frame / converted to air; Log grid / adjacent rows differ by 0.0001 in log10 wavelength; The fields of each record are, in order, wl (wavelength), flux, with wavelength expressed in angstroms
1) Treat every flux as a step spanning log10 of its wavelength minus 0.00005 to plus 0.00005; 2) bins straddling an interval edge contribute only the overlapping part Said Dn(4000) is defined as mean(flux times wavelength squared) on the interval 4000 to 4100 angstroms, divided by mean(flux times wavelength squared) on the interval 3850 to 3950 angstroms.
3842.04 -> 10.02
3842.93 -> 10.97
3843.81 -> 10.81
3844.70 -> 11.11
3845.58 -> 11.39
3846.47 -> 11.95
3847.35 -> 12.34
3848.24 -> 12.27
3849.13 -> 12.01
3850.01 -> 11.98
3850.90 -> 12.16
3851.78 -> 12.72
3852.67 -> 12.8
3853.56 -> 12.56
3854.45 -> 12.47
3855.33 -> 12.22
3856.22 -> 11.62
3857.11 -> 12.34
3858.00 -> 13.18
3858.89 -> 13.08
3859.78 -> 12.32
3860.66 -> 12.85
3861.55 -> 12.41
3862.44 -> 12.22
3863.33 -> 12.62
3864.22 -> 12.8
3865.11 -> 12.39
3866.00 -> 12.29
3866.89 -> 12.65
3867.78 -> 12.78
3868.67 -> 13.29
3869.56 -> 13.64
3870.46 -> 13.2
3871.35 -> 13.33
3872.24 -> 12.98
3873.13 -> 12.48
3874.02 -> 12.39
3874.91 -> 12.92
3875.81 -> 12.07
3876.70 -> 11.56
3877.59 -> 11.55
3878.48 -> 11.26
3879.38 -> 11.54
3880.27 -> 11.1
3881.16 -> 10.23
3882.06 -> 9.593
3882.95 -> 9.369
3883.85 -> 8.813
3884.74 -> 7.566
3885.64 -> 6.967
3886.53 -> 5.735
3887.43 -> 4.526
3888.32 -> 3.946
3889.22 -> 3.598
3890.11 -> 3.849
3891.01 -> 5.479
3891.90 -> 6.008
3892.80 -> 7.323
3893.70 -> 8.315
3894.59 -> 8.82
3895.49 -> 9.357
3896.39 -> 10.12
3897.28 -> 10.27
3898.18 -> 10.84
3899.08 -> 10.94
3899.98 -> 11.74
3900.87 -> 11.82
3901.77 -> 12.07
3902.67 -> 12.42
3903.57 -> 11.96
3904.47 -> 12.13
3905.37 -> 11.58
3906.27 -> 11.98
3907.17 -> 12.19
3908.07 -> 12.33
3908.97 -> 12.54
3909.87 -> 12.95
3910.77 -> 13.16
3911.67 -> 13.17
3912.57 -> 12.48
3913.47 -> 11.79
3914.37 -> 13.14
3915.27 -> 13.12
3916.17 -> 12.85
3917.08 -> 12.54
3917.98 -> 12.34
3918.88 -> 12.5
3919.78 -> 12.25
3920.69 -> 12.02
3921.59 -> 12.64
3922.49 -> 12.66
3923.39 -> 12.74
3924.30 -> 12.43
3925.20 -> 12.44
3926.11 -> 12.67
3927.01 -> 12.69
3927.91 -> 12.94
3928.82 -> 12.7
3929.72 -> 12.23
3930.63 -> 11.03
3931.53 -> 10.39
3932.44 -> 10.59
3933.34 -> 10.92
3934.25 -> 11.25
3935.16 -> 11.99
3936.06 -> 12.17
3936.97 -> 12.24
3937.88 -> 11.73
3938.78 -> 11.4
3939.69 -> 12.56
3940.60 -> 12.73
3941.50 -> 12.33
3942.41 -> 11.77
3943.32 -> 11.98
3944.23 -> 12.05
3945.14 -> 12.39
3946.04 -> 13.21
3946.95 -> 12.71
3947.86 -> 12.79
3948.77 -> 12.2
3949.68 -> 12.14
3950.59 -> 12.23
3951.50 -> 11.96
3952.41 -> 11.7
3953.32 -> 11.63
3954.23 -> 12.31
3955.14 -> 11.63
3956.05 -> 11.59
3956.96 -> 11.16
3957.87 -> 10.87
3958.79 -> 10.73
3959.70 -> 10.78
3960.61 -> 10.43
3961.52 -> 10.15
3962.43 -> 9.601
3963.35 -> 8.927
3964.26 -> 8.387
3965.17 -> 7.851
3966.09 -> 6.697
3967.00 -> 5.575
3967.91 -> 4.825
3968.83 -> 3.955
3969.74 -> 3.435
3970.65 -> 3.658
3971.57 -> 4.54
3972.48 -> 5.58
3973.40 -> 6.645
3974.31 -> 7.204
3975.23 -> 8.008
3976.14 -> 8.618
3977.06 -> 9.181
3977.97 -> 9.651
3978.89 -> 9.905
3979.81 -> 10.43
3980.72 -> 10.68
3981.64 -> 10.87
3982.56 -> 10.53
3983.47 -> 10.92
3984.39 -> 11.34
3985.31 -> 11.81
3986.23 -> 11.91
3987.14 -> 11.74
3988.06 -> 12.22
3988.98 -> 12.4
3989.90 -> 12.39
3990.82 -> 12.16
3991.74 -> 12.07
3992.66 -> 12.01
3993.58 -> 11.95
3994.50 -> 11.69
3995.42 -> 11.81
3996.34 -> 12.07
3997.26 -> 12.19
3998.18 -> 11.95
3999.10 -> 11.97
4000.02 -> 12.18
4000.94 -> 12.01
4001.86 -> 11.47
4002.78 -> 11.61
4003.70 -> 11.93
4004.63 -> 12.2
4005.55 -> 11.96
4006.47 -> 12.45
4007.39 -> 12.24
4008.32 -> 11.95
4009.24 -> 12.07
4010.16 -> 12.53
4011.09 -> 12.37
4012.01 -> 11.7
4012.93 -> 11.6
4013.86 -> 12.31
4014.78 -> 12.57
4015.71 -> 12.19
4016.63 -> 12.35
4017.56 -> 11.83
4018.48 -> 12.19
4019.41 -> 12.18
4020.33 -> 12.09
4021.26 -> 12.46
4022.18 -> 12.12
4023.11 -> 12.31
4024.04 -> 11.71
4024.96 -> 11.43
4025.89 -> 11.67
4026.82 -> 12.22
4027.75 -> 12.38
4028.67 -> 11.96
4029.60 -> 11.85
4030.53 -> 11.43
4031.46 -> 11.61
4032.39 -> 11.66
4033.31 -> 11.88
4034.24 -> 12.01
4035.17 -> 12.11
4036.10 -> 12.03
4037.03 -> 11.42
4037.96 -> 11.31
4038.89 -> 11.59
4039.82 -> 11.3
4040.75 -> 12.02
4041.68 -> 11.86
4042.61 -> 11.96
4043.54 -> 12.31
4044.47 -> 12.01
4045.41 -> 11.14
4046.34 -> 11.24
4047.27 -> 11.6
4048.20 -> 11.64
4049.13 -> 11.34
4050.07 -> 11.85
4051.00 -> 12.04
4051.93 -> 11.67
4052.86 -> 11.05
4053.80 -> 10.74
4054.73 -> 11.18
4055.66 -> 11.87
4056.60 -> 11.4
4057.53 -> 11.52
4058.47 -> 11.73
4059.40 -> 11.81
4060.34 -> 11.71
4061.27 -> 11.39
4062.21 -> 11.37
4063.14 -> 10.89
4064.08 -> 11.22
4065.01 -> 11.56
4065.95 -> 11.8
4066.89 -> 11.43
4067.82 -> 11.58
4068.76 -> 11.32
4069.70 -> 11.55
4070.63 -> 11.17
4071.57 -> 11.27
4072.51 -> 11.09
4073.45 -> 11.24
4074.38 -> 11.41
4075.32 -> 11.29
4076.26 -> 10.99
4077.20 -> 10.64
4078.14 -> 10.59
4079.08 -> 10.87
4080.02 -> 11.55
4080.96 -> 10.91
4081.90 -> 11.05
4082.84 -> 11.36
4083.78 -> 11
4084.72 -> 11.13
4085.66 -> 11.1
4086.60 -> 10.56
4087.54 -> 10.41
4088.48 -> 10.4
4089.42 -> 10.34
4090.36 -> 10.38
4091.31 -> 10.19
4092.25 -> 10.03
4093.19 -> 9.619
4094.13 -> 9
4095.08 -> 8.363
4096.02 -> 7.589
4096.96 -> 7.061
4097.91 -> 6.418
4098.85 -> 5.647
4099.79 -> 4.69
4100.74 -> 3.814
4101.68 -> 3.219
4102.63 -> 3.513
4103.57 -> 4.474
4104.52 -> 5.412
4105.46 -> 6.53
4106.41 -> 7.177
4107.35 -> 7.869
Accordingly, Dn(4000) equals 1.1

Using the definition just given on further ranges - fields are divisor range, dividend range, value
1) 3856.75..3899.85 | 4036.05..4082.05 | 1.21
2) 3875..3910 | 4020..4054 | 1.31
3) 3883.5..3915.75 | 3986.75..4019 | 1.29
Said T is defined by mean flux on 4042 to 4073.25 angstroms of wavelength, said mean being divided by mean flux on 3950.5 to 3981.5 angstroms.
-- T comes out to 1.3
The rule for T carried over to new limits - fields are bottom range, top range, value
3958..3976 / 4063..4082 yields 1.54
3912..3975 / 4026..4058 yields 1.08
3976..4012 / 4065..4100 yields 0.88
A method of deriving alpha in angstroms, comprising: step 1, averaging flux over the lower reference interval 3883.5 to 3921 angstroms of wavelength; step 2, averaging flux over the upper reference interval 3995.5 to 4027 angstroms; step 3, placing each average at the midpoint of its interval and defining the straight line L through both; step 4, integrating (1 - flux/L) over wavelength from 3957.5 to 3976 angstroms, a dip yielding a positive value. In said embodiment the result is 6.4 angstroms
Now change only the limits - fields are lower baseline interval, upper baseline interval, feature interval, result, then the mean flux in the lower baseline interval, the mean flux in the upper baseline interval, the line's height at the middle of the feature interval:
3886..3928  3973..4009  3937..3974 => 3.5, 10.8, 11.2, 11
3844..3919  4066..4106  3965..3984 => 5.1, 11.2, 9.35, 10.4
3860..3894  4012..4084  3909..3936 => -4.4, 10.2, 11.6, 10.6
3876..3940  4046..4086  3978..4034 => -3.5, 10.8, 11.3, 11.1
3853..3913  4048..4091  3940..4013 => 2.7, 10.9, 11.2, 11.1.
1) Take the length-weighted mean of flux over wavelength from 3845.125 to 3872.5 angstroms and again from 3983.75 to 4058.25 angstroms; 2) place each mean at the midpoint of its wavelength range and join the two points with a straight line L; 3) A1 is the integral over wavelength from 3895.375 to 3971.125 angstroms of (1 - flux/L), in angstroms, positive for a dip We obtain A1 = 5.97 angstroms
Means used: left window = 12.5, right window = 11.9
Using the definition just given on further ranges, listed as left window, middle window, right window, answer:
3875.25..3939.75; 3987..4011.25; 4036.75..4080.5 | -1.9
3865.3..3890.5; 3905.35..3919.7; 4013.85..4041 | -2.6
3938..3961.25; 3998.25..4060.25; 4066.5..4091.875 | -2.9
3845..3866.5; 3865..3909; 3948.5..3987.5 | 4.7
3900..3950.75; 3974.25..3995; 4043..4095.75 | 1.5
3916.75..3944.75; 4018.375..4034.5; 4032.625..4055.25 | -0.3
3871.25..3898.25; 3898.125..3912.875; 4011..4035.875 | -4.1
